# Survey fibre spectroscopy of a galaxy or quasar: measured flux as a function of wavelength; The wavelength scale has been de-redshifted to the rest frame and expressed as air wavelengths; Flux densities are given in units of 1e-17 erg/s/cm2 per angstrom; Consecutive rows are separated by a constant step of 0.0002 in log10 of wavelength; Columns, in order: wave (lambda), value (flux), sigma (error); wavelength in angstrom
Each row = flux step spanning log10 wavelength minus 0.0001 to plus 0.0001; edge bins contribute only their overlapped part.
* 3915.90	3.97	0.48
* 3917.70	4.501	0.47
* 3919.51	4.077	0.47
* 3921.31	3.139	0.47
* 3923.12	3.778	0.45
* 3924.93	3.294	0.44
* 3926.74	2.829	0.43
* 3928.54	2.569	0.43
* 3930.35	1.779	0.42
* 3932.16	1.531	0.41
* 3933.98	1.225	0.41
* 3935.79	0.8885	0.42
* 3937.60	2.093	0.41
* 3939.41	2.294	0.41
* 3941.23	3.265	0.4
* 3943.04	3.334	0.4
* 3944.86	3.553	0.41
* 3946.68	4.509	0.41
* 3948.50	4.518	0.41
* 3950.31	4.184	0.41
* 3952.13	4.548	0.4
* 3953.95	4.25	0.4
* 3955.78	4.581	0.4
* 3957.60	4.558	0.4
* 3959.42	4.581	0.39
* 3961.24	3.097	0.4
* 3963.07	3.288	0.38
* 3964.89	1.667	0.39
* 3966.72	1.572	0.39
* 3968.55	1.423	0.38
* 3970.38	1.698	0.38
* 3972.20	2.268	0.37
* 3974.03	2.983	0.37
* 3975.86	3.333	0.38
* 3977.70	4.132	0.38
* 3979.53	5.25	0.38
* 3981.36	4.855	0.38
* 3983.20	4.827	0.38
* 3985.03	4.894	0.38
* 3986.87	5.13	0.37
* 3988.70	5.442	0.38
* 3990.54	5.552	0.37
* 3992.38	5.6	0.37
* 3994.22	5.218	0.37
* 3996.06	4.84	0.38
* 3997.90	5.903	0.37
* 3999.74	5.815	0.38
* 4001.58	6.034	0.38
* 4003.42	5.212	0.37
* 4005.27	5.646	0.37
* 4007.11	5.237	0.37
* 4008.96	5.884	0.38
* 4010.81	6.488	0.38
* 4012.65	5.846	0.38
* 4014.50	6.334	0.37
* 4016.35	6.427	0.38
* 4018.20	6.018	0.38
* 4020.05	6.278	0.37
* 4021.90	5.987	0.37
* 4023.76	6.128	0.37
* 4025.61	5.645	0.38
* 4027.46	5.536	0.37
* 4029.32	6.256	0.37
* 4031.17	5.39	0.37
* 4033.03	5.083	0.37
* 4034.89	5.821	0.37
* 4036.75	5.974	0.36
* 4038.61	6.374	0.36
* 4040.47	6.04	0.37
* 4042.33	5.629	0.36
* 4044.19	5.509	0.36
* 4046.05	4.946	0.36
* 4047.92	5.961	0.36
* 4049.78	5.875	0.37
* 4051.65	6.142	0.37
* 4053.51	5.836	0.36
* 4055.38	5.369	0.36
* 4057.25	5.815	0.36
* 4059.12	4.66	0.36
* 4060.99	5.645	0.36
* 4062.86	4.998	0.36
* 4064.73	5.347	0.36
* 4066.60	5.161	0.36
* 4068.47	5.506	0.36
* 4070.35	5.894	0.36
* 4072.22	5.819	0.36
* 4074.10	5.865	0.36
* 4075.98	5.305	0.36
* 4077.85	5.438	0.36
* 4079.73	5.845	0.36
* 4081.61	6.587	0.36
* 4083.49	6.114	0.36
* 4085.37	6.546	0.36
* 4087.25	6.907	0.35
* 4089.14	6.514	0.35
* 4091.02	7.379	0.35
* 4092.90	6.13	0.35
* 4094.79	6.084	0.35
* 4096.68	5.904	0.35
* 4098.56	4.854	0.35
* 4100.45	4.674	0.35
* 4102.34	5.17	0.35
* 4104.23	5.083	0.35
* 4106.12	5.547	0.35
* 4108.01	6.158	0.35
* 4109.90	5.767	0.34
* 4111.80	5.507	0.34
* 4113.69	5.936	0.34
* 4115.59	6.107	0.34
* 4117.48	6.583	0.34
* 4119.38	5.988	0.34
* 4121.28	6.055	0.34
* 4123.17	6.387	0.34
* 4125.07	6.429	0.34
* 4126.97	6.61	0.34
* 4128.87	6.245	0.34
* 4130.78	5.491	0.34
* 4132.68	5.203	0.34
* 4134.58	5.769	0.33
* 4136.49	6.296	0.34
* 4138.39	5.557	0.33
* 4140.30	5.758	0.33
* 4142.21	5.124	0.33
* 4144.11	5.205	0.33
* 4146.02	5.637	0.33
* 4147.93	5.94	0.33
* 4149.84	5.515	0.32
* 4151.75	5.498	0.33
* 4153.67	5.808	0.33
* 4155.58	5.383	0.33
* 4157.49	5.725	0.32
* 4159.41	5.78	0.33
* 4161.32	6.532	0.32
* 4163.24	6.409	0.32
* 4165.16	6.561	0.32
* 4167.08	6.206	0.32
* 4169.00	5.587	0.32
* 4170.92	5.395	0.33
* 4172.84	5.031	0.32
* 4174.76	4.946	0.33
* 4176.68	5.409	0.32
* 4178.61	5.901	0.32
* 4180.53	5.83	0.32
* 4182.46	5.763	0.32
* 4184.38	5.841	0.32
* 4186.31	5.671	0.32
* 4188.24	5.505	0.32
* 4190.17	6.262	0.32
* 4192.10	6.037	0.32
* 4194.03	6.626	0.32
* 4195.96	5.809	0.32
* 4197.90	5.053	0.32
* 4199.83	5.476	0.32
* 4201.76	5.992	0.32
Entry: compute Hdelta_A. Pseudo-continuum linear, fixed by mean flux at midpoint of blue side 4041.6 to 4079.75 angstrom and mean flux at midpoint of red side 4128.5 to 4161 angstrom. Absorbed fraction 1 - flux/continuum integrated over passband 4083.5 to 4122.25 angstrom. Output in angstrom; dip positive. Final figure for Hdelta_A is -2.4 angstrom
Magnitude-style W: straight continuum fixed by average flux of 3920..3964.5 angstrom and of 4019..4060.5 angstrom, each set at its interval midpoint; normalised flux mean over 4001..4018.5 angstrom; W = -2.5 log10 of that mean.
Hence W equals -0.19 mag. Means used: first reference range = 3.23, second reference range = 5.74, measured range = 5.91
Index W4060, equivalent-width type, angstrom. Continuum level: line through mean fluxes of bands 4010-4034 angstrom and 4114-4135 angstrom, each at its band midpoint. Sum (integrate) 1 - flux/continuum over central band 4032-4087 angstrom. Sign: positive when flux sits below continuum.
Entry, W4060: 2.7 angstrom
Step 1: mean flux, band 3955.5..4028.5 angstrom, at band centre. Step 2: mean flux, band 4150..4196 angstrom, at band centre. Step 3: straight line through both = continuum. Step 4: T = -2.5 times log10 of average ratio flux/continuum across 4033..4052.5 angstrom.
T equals -0.14 mag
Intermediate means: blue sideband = 4.79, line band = 5.79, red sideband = 5.81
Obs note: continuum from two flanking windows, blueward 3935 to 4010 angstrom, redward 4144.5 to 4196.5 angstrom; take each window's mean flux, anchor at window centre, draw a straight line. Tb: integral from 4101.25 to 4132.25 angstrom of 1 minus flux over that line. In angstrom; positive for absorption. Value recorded -3.4 angstrom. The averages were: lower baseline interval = 4.11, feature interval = 5.92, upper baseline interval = 5.79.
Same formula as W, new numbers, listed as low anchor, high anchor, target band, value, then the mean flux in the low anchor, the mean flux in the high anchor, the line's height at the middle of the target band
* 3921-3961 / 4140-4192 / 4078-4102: -0.24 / 3.24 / 5.72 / 4.88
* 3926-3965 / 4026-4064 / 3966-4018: -0.10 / 3.18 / 5.64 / 4.33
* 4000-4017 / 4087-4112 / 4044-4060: 0.05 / 5.89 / 5.81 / 5.85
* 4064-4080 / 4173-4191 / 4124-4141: -0.06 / 5.57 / 5.65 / 5.61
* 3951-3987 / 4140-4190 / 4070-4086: -0.23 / 3.62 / 5.7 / 4.78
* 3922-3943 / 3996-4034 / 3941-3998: -0.04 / 2.37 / 5.83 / 3.92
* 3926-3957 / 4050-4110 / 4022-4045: -0.19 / 3.07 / 5.75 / 4.85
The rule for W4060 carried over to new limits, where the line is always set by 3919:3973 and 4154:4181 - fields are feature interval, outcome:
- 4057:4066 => -1.6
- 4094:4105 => -0.8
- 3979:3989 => -4.5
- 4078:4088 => -3.4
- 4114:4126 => -2.5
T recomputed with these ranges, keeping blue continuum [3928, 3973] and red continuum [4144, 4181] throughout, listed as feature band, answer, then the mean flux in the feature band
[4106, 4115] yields -0.155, 5.81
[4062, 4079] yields -0.212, 5.49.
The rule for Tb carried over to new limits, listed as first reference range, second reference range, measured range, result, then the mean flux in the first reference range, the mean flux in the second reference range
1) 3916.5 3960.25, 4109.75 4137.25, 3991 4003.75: -4.1 angstrom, 3.33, 6.03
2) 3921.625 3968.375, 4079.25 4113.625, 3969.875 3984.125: -0.1 angstrom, 3.09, 5.93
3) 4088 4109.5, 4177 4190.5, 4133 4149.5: 0.4 angstrom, 5.78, 5.78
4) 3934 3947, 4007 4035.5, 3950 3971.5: 0.8 angstrom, 2.66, 5.92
